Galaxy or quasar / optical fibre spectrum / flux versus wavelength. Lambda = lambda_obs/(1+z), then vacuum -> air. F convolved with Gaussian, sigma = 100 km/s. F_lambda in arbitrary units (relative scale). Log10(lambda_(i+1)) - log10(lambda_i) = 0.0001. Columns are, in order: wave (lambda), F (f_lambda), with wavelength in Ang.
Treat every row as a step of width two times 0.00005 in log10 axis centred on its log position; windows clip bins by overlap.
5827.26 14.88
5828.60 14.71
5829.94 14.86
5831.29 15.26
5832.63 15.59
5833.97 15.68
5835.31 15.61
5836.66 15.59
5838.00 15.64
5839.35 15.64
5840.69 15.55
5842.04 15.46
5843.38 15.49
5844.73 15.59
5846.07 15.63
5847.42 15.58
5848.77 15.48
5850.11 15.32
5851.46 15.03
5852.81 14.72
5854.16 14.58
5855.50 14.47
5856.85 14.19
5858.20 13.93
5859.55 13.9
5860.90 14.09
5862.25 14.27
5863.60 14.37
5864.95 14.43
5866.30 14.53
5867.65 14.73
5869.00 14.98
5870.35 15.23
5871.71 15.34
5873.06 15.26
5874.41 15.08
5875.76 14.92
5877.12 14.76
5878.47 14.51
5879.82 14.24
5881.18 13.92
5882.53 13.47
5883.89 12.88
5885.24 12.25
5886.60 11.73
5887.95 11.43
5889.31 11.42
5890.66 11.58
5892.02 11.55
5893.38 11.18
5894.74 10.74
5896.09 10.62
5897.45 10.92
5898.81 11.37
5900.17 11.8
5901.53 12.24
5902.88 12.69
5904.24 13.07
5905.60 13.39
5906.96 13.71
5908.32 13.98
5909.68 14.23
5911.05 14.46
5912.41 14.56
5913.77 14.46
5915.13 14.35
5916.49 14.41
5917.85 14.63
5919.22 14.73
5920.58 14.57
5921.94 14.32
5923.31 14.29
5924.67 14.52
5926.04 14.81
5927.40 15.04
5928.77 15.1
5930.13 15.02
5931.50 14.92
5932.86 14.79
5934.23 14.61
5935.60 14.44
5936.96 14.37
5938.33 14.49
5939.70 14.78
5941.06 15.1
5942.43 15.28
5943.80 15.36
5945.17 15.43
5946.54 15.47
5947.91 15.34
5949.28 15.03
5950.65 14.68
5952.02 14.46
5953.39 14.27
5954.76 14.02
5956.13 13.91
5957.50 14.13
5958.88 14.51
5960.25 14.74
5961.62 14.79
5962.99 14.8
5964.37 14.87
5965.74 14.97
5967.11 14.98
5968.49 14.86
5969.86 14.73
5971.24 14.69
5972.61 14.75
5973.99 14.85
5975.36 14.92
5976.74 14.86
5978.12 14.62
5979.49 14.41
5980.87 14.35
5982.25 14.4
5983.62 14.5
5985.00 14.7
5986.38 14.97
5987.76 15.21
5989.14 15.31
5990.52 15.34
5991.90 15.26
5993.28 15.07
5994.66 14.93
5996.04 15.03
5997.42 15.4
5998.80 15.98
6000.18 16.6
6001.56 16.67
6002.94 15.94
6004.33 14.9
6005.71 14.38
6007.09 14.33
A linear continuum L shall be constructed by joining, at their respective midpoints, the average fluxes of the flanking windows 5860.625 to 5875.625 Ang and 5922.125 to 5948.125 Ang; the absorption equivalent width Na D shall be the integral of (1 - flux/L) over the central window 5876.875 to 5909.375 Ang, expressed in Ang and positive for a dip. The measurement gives 5.2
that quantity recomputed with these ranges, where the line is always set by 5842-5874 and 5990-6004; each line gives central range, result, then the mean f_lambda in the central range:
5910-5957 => 1.7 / 14.7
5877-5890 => 1.7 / 13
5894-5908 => 2.8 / 12.1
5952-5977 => 1.3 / 14.6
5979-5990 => 0.6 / 14.7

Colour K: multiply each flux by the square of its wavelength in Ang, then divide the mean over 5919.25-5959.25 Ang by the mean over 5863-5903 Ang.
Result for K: 1.14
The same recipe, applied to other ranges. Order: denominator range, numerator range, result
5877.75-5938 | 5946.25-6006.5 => 1.13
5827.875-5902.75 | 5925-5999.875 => 1.09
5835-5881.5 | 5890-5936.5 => 0.93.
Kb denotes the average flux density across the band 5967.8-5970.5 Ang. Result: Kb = 14.8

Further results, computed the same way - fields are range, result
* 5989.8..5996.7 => 15.1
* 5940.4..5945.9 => 15.3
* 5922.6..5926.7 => 14.5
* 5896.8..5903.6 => 11.8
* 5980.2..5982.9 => 14.4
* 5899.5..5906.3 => 12.7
